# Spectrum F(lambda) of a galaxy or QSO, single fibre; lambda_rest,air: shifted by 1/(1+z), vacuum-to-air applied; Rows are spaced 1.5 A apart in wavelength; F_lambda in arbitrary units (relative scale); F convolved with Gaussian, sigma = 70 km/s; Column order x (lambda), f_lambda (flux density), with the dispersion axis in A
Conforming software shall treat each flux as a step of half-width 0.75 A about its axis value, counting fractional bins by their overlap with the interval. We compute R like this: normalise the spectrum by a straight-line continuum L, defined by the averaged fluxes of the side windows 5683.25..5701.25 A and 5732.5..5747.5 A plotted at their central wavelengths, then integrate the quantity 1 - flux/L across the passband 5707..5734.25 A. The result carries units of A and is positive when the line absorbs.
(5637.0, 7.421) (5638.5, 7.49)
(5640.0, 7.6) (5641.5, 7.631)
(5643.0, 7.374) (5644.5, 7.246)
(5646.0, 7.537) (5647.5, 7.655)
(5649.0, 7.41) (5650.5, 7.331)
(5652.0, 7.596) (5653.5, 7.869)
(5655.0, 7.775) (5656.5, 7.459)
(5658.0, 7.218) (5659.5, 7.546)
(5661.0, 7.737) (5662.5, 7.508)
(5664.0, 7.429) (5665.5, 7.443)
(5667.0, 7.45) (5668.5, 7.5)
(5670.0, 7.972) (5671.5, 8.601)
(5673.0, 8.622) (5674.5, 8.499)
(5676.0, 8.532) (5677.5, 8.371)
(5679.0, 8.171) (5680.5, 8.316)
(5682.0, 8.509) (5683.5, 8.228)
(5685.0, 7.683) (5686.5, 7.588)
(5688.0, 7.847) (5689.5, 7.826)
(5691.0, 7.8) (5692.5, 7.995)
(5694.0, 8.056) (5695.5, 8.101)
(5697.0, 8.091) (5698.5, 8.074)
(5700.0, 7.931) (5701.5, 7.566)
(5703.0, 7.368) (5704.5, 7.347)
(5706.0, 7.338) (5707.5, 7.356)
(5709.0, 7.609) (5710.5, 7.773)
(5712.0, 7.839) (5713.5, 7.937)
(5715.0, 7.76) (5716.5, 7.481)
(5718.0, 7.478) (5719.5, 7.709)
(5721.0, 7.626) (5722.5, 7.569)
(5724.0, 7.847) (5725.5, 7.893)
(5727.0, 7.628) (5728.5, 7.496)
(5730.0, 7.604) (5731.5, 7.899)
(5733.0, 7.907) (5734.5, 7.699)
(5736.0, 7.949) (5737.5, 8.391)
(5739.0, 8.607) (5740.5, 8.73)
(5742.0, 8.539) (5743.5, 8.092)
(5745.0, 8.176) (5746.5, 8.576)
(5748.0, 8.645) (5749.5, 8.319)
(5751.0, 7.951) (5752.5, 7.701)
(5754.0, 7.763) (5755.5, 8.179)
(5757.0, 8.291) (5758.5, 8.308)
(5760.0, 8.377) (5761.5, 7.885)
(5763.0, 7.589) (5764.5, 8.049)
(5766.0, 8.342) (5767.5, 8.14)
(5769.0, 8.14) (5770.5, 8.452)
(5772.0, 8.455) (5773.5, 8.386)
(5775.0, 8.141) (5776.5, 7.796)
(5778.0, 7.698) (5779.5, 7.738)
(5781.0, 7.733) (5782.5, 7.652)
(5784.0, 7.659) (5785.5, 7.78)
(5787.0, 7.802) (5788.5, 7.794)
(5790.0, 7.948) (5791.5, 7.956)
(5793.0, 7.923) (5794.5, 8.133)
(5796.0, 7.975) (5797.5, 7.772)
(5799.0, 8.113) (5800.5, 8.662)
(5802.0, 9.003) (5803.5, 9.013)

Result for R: 1.5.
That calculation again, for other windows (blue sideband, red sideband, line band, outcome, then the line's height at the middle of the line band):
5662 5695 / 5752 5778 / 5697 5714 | 0.8 A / 8.04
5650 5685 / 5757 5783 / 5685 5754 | 0.9 A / 7.98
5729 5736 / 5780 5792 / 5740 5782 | -1.9 A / 7.79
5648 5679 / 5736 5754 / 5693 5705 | 0.3 A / 8.02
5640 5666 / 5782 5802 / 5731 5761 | -1.4 A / 7.83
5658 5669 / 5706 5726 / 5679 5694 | -0.8 A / 7.57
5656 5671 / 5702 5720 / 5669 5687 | -1.7 A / 7.56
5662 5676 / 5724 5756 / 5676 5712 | 0.5 A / 7.98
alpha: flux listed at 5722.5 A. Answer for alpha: 7.569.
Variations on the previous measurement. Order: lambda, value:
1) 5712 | 7.839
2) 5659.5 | 7.546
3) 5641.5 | 7.631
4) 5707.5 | 7.356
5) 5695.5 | 8.101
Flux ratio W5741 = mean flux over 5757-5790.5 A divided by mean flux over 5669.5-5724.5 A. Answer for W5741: 1.0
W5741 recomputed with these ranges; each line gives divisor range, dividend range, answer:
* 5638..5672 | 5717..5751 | 1.06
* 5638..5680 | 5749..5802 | 1.04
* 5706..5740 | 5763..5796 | 1.03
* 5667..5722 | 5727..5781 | 1.03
